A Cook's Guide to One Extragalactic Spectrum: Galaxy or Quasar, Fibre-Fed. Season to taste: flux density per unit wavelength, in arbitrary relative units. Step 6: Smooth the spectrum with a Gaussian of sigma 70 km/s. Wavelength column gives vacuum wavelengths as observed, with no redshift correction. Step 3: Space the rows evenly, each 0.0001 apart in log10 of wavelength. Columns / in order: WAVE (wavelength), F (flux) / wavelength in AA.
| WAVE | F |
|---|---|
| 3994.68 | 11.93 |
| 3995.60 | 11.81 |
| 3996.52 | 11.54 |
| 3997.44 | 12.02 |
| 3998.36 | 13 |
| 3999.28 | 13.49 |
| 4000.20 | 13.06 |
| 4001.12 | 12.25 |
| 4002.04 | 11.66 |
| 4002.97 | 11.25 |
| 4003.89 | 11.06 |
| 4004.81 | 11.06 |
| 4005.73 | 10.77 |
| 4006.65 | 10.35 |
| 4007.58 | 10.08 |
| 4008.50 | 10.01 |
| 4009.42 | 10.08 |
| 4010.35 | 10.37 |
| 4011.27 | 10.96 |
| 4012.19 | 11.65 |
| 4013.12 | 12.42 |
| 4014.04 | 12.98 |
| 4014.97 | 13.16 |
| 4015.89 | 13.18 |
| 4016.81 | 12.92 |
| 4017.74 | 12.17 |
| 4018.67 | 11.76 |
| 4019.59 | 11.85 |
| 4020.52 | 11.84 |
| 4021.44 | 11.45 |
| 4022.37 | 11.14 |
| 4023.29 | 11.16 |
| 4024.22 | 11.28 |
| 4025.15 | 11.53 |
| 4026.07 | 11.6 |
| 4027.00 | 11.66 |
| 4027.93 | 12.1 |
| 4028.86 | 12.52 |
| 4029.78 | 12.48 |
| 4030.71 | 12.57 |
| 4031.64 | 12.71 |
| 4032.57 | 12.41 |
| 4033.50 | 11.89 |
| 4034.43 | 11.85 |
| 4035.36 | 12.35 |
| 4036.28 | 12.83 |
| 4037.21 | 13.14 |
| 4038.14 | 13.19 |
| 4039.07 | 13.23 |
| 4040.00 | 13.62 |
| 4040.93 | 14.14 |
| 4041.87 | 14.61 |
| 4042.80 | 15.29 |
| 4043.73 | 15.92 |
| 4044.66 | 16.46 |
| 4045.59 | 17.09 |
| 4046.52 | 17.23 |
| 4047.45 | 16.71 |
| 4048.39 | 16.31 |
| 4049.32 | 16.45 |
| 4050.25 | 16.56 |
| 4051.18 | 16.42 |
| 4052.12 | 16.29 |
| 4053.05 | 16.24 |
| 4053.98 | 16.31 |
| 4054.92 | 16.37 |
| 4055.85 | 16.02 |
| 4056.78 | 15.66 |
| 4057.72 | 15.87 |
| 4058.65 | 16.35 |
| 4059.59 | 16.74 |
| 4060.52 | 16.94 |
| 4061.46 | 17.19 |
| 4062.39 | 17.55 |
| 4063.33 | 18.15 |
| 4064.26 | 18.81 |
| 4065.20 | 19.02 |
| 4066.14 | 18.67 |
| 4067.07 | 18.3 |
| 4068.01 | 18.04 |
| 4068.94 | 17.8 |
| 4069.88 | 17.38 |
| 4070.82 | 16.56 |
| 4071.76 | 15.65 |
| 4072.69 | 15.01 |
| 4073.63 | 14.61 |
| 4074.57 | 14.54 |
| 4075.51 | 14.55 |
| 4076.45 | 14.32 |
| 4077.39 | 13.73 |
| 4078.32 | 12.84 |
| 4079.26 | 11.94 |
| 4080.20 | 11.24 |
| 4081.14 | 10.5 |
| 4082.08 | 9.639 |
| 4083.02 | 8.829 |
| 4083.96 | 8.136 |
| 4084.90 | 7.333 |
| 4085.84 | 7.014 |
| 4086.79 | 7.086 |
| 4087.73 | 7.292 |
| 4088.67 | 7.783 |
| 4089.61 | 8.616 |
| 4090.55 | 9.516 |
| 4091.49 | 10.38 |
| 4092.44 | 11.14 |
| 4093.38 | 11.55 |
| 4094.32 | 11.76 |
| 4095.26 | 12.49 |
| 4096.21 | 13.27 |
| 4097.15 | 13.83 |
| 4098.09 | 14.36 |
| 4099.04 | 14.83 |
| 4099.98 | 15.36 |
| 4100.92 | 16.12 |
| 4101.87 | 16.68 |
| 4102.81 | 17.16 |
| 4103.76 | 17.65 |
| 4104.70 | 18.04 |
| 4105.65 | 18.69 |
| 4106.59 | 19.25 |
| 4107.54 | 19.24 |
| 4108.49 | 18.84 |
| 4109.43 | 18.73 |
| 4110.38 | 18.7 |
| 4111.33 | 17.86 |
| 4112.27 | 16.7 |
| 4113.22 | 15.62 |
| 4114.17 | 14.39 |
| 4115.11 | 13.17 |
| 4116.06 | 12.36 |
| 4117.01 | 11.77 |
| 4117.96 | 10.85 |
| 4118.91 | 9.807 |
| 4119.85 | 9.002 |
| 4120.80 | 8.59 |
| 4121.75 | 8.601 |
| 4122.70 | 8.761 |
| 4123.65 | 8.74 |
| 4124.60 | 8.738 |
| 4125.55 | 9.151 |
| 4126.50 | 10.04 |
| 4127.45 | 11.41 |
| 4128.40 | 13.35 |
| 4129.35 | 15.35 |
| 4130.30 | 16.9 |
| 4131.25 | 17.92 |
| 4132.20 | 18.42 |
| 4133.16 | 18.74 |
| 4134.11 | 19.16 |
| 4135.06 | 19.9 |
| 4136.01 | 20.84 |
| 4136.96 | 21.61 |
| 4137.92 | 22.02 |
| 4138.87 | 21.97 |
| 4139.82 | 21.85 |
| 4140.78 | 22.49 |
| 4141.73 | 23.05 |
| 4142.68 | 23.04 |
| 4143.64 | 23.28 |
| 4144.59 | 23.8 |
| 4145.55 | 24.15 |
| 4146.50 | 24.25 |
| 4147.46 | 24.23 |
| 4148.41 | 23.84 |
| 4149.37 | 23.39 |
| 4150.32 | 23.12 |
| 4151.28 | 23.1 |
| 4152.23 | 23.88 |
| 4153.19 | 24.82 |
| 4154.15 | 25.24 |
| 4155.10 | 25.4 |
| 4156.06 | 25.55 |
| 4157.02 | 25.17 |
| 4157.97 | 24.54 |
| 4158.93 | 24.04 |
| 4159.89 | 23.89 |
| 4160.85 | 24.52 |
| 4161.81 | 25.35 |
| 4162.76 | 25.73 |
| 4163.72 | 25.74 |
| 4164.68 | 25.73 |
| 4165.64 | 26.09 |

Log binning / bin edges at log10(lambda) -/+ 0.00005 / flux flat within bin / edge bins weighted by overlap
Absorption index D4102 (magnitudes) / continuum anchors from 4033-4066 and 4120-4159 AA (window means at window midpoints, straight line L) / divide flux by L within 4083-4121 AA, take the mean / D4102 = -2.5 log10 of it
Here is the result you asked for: 0.33 mag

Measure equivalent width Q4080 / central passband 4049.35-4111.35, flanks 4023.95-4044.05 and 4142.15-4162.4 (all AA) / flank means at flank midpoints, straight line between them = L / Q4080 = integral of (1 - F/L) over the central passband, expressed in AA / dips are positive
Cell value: 8.7 AA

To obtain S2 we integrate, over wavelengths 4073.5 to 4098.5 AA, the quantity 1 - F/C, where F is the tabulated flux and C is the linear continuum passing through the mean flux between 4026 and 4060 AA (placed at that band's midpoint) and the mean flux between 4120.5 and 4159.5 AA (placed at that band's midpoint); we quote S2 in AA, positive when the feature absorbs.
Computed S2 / 8.7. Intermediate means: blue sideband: 14.6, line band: 11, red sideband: 19.6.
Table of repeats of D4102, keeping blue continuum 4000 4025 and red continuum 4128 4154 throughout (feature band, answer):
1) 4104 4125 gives 0.35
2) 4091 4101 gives 0.35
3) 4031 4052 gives -0.06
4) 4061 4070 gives -0.16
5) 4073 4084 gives 0.33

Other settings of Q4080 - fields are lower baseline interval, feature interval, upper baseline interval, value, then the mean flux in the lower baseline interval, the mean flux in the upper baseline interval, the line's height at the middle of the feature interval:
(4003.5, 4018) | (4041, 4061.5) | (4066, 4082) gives -3.98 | 11.4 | 14.8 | 13.6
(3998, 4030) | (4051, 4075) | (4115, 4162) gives -3.75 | 11.7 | 18.9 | 14.5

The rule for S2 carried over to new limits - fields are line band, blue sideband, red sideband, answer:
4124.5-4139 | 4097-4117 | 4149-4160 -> 2.85 AA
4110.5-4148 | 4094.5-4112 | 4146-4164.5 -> 7.85 AA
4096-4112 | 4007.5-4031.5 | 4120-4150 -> -0.73 AA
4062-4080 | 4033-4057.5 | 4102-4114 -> 0.12 AA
